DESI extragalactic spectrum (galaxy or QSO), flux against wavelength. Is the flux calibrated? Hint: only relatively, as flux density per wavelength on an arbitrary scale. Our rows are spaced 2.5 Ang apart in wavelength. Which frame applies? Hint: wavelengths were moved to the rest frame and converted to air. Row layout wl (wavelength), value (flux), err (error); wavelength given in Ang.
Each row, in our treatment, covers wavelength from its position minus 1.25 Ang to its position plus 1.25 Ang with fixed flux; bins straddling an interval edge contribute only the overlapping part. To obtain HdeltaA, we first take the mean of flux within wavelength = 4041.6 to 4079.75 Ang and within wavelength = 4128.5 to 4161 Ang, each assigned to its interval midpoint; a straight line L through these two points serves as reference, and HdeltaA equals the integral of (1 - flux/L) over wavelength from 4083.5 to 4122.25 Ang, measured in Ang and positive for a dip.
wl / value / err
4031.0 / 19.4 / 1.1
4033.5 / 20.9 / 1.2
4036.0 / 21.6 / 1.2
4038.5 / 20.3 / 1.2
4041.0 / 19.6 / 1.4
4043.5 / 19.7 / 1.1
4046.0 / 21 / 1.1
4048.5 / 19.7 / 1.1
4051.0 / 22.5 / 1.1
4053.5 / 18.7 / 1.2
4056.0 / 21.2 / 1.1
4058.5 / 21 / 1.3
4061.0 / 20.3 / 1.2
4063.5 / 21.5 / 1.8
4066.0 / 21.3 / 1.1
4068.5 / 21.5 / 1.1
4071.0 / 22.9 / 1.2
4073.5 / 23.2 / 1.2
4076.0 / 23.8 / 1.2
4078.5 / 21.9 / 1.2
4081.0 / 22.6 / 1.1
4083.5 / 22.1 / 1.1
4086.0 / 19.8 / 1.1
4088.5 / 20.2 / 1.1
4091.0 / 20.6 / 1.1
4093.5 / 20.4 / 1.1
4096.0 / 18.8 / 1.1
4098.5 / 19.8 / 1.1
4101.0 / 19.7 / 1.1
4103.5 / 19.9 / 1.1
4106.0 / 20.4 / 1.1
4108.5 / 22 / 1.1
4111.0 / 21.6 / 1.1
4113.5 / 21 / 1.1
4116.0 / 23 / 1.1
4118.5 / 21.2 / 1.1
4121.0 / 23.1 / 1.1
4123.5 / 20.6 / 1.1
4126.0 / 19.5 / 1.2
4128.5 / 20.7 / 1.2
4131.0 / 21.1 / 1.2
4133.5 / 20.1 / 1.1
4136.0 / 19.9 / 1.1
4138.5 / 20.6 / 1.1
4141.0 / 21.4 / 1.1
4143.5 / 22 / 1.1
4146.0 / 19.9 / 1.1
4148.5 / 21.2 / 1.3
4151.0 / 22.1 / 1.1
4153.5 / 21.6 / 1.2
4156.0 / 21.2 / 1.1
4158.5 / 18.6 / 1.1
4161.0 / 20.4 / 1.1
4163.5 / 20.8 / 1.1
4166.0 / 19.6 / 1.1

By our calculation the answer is 0.4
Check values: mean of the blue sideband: 21.3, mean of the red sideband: 20.8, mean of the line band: 20.8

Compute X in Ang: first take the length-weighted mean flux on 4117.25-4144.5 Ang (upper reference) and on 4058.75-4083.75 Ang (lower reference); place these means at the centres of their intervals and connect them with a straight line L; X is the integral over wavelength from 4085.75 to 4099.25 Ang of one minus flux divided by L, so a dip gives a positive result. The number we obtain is 1.1 Ang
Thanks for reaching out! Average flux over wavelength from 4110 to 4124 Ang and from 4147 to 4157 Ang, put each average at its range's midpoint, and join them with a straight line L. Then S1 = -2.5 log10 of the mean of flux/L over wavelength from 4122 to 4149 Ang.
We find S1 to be 0.051 mag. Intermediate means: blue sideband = 21.8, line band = 20.6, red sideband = 21.5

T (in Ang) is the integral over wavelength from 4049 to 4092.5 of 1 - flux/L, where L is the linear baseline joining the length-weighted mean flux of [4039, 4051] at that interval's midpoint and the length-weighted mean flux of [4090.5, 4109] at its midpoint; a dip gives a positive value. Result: -2.7 Ang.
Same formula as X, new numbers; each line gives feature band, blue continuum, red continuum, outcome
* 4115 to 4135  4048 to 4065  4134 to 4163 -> -0.3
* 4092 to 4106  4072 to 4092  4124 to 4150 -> 1.1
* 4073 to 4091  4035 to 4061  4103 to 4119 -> -0.7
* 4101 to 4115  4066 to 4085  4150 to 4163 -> 0.6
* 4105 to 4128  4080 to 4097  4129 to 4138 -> -1.0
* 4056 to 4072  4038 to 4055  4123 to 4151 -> -0.8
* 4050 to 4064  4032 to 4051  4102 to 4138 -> -0.1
